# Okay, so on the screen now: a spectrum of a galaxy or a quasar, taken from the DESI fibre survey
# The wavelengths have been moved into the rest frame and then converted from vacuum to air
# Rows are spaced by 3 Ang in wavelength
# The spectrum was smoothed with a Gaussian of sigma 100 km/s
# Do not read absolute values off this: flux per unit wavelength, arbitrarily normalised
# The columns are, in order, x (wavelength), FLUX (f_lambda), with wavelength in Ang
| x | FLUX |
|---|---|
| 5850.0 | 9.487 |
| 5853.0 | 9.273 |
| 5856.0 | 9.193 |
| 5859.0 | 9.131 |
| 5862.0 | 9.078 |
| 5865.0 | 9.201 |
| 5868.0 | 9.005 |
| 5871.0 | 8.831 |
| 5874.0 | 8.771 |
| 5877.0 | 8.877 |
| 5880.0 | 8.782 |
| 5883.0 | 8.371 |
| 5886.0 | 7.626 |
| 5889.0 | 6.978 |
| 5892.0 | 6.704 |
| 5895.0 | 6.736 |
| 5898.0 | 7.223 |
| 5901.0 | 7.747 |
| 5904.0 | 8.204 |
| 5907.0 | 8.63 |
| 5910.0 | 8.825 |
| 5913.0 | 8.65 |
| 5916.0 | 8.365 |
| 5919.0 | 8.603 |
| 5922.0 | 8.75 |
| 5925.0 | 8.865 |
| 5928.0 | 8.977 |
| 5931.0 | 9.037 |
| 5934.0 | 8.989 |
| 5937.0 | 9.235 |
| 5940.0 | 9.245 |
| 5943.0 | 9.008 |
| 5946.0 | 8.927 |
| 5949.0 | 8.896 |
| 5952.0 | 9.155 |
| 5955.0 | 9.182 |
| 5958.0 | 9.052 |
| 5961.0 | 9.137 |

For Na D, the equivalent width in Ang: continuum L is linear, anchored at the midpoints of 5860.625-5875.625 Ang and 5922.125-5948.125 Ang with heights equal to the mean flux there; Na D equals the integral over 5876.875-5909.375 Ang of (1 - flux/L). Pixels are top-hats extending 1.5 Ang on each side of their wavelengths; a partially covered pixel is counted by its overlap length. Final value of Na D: 4.3 Ang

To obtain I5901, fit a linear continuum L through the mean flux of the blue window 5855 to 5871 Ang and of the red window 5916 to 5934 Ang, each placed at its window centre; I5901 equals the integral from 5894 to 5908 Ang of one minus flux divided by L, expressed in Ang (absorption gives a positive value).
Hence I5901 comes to 1.9 Ang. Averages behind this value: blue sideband 9.09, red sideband 8.82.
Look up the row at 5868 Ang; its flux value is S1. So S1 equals 9.005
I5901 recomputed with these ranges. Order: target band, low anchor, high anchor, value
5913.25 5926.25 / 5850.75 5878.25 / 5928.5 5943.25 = 0.64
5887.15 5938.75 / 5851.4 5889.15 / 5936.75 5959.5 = 3.90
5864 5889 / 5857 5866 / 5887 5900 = -1.39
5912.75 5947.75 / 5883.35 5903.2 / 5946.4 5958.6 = -2.14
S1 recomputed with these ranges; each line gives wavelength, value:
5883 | 8.371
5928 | 8.977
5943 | 9.008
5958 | 9.052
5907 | 8.63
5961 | 9.137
